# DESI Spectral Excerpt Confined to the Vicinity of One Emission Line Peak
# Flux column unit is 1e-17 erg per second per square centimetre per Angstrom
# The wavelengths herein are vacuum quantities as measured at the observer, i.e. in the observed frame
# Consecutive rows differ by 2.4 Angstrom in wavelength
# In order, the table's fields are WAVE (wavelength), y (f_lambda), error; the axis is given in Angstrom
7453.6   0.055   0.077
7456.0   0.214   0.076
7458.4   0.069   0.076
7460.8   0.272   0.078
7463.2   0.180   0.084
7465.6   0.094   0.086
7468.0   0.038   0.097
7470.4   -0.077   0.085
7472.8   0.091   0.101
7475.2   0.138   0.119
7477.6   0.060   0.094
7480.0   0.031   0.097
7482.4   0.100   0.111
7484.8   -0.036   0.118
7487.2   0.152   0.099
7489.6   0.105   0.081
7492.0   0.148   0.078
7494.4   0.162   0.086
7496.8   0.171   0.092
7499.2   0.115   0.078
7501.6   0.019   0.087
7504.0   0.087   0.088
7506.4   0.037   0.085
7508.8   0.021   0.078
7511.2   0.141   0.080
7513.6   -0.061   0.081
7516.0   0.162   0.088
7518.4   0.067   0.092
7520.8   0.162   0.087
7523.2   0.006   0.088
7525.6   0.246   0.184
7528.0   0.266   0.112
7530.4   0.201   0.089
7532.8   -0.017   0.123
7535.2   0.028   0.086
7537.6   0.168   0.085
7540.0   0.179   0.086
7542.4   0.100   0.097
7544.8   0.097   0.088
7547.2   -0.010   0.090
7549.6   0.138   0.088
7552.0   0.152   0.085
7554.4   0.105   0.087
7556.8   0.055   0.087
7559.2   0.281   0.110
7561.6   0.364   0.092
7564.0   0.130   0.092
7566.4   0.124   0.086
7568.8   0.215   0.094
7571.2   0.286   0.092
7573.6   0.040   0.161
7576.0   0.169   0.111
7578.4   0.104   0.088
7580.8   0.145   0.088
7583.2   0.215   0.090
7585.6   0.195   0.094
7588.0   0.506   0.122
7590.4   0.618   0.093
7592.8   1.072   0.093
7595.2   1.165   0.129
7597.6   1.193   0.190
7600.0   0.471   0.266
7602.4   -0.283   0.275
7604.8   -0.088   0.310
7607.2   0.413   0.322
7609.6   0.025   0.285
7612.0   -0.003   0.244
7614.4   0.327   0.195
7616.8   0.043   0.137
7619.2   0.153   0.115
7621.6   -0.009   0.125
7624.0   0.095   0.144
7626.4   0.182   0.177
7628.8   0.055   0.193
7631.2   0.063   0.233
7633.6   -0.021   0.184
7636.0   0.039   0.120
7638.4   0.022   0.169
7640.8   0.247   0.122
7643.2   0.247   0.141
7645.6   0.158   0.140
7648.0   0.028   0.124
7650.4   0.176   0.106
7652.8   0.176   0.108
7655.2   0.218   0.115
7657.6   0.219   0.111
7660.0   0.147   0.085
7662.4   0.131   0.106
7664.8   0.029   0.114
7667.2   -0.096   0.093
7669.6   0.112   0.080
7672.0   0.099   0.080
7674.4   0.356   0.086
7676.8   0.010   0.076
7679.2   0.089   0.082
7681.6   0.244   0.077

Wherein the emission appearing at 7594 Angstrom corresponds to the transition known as [O II] 3727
